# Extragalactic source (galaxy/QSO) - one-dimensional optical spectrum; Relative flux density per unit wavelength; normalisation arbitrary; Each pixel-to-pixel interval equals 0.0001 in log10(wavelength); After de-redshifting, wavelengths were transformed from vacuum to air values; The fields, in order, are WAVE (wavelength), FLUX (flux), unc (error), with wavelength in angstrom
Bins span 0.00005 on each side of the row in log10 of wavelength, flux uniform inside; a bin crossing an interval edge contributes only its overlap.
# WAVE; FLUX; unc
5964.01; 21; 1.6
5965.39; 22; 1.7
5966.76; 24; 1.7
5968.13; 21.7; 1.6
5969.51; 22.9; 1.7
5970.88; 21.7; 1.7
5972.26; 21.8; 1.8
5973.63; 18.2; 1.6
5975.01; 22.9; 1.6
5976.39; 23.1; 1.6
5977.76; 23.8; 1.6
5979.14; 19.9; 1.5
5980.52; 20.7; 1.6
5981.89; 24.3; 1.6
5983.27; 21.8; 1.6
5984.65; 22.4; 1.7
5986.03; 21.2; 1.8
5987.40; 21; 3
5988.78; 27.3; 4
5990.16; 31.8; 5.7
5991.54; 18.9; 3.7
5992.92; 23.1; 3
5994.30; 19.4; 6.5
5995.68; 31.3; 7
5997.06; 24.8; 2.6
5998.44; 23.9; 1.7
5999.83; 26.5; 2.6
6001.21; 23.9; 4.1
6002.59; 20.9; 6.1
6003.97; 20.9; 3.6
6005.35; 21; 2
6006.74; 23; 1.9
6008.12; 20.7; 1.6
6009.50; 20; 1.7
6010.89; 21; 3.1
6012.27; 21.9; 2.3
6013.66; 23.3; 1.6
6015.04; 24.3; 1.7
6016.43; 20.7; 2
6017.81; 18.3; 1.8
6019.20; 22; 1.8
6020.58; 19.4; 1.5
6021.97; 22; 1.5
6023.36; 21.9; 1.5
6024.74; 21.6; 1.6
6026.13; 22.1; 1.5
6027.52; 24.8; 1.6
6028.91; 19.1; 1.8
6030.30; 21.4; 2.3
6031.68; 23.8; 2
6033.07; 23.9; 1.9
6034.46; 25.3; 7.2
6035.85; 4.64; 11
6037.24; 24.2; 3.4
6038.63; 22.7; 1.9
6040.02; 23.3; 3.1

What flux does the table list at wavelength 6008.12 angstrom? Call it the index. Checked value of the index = 20.7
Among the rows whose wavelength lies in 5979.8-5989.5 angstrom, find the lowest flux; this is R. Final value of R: 20.7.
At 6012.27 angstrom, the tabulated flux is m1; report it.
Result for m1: 21.9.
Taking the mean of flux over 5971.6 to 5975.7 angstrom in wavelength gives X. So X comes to 21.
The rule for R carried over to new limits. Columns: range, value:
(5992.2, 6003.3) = 19.4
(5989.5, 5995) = 18.9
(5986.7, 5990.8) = 21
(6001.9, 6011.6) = 20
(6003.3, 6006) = 20.9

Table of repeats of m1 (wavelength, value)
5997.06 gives 24.8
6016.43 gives 20.7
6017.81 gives 18.3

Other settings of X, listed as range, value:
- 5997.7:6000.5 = 25.1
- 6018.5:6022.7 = 21.1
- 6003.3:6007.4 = 21.6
